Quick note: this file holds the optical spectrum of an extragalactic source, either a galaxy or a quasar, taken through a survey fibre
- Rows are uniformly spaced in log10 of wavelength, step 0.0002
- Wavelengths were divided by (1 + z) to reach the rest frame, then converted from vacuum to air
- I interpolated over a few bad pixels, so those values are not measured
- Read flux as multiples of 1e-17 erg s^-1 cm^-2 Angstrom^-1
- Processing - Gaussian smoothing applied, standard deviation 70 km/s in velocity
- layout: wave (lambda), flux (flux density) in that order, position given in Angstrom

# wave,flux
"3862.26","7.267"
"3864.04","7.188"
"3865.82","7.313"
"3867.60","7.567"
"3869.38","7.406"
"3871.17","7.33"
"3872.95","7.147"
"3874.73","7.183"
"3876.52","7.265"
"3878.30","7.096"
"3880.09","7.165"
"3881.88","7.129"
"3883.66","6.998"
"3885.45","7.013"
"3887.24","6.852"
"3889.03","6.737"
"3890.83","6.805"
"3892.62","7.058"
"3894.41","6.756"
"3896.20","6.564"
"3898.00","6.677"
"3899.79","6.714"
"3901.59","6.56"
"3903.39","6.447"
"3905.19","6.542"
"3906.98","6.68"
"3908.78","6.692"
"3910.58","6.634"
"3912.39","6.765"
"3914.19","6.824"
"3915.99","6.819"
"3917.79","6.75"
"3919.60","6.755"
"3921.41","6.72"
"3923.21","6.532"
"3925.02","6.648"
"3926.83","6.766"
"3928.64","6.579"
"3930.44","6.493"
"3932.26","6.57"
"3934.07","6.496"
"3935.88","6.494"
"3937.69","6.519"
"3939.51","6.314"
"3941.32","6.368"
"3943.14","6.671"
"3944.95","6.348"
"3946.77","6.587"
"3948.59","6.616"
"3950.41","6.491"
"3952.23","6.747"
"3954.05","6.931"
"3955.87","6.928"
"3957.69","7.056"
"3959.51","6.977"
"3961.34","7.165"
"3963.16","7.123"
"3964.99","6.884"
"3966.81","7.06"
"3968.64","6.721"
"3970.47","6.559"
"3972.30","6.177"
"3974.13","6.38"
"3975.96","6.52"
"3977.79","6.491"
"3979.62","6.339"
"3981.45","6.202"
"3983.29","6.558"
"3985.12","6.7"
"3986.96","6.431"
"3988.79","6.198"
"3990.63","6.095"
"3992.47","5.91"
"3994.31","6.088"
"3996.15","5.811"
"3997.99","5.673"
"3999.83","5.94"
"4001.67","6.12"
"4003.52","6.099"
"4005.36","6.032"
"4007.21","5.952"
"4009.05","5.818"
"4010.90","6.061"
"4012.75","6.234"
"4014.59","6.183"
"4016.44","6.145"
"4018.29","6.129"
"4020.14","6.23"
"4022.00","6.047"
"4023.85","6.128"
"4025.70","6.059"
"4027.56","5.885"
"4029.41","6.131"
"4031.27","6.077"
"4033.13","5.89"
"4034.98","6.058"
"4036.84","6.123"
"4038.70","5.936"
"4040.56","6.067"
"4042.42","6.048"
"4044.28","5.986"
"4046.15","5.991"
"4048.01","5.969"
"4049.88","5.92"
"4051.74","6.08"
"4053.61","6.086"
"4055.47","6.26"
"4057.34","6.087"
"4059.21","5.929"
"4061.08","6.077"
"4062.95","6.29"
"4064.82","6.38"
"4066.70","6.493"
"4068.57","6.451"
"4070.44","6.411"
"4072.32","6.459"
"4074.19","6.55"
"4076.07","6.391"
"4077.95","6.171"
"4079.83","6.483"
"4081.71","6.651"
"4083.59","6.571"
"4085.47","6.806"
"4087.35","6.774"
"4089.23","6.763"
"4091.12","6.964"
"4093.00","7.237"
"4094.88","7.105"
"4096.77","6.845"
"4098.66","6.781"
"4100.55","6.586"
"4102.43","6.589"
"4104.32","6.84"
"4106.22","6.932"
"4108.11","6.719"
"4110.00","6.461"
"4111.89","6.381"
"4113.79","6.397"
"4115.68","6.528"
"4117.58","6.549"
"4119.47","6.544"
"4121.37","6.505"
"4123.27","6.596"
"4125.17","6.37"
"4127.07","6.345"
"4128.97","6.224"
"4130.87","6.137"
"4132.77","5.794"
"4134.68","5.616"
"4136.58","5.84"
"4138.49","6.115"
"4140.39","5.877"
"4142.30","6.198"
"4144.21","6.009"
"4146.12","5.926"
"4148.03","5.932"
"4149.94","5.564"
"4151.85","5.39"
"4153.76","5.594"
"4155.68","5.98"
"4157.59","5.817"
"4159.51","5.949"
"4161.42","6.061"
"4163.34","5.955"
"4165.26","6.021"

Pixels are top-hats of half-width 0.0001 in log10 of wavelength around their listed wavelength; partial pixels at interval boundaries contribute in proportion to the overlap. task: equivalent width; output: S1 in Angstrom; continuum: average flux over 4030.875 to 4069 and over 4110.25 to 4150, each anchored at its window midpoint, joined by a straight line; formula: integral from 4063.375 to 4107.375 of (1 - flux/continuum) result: -3.7 Angstrom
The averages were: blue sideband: 6.1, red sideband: 6.18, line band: 6.66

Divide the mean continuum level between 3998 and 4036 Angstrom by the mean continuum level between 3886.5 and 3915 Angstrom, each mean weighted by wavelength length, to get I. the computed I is 0.9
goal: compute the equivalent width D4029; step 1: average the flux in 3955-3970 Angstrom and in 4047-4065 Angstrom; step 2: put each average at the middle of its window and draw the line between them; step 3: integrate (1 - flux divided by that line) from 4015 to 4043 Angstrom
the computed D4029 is 1.3 Angstrom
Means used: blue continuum 6.98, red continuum 6.1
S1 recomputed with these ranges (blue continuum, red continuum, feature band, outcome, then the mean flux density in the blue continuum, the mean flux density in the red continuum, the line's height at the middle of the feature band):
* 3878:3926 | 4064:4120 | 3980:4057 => 6.9 Angstrom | 6.77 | 6.63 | 6.68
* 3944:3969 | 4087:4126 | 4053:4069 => 1.2 Angstrom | 6.83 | 6.69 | 6.73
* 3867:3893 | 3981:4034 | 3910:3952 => 0.7 Angstrom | 7.11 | 6.1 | 6.71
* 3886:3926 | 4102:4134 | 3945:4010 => 1.8 Angstrom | 6.71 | 6.45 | 6.62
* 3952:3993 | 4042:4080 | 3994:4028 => 2.1 Angstrom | 6.62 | 6.21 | 6.44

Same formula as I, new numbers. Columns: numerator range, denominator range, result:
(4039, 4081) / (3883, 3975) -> 0.93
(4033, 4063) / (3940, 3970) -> 0.89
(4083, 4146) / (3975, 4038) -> 1.06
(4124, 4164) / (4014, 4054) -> 0.98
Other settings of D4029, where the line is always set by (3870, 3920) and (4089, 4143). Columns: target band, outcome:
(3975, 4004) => 2.14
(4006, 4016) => 0.91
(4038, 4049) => 1.00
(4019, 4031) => 1.00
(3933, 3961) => 0.50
